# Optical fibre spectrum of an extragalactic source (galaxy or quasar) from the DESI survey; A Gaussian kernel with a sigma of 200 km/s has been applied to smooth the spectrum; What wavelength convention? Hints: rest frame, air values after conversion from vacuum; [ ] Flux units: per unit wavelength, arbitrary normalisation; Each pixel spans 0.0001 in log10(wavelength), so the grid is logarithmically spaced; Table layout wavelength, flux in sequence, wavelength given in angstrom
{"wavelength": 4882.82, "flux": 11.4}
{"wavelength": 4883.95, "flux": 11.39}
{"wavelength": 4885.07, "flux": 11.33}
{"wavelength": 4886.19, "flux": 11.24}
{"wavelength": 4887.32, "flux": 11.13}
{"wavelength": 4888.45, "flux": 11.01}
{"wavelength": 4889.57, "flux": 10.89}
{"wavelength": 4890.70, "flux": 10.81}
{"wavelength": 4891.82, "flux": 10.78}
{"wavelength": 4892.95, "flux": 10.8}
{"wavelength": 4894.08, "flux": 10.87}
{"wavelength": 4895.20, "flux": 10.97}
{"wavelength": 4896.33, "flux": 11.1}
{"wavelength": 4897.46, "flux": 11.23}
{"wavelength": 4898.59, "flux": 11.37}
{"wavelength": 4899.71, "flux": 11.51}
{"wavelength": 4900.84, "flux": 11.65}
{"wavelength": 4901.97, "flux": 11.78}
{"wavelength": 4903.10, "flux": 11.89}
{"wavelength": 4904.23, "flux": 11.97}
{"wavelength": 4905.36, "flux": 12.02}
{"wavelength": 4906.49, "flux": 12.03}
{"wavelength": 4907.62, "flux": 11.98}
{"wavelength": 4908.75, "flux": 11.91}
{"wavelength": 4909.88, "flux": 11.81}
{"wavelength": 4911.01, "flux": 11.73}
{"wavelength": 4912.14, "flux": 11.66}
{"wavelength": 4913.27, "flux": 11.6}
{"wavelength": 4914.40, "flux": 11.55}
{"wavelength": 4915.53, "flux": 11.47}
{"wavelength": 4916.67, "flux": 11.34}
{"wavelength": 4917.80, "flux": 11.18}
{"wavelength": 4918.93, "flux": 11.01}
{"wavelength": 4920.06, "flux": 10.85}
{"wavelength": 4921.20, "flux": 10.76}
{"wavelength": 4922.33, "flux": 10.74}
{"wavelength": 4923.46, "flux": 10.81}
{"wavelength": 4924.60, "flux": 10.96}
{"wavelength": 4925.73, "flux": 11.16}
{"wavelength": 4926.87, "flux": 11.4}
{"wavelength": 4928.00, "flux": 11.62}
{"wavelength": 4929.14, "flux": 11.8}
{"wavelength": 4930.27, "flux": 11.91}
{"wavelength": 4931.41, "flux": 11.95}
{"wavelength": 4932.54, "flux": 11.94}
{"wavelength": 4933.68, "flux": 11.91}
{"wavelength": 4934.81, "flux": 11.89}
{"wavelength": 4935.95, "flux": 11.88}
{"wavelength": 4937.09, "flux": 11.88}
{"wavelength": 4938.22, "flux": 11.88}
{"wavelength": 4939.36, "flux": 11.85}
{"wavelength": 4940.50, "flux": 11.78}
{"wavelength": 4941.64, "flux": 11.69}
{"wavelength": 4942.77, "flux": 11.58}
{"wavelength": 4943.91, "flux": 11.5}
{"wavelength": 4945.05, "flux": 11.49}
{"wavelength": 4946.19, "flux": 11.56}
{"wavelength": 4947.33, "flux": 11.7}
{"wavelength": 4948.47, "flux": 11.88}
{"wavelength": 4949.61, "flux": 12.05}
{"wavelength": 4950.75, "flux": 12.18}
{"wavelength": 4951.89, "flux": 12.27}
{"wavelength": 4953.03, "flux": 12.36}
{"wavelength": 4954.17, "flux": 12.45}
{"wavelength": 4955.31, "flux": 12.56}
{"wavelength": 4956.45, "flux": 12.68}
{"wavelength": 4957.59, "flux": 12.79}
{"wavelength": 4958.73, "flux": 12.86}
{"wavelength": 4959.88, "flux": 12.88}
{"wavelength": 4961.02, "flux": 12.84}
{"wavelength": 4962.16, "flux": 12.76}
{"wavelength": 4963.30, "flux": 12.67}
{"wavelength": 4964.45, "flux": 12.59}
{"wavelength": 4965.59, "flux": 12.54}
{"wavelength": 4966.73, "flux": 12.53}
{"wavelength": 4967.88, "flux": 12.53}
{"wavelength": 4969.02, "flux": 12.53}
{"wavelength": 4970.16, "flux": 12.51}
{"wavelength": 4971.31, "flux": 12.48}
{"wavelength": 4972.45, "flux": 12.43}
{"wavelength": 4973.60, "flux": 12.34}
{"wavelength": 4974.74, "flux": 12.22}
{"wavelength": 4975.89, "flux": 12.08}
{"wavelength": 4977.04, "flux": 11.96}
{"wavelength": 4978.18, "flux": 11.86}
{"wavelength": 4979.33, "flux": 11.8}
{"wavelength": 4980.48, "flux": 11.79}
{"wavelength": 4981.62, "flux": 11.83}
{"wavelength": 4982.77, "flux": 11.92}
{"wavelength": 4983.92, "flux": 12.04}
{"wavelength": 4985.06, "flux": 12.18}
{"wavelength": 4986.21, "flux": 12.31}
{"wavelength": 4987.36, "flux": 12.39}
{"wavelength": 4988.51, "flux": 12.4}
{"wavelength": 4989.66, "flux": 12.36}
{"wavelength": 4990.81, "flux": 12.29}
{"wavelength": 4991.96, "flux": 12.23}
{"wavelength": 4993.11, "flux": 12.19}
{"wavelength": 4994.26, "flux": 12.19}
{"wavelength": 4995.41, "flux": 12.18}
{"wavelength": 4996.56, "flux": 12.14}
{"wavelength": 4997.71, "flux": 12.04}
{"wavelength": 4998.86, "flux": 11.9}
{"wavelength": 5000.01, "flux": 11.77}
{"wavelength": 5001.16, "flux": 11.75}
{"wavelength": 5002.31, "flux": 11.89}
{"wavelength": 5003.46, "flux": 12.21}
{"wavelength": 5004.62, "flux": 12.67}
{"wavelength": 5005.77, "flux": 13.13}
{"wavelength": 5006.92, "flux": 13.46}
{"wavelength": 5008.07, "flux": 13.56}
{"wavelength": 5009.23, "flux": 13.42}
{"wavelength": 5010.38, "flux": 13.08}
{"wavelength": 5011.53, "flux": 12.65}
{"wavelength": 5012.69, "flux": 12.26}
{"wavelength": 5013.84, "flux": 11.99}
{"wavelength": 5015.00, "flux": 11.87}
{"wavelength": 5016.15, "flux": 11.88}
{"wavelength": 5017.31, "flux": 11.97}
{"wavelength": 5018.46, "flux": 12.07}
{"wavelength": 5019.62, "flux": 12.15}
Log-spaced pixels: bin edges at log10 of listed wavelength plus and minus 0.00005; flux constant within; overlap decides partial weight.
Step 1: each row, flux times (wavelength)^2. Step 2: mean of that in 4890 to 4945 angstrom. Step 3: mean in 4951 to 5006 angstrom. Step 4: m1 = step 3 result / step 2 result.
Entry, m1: 1.10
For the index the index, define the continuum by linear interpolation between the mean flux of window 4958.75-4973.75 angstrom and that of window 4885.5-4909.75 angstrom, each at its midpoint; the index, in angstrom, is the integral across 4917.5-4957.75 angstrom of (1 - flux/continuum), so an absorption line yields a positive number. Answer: 1.3 angstrom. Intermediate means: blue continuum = 11.4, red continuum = 12.6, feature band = 11.7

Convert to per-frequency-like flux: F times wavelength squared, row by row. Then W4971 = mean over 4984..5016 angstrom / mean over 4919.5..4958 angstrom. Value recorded 1.08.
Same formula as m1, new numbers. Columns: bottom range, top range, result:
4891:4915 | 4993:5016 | 1.12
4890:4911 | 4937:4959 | 1.07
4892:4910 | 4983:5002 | 1.09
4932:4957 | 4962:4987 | 1.04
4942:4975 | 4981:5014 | 1.02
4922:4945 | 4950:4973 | 1.09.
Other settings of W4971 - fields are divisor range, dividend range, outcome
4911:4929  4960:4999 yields 1.12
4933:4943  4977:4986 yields 1.03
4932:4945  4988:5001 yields 1.05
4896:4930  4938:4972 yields 1.09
